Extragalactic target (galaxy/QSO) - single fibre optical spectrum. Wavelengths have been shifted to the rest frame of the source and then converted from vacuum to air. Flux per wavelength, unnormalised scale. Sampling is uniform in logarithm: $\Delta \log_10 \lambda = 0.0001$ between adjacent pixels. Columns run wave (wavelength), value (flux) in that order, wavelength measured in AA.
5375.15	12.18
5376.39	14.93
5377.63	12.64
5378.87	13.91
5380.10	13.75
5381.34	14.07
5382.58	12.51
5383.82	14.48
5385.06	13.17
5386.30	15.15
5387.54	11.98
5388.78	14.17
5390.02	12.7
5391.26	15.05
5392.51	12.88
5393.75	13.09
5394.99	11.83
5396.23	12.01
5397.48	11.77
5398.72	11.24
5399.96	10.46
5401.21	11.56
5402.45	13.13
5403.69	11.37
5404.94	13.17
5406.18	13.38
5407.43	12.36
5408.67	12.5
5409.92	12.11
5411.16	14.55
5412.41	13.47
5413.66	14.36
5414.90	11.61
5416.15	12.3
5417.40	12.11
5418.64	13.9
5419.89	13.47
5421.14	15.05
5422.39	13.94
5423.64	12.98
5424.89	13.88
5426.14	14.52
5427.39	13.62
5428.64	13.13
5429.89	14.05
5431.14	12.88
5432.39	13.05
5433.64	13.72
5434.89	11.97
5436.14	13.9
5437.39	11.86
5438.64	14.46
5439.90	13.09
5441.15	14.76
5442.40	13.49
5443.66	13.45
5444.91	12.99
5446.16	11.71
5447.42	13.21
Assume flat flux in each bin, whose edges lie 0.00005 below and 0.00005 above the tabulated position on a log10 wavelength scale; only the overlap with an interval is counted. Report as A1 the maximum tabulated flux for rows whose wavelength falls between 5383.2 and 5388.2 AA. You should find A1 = 15.15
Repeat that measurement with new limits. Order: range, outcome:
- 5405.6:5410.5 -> 13.38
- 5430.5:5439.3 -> 14.46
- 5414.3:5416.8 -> 12.3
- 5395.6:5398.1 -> 12.01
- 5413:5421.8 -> 15.05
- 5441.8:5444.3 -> 13.49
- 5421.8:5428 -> 14.52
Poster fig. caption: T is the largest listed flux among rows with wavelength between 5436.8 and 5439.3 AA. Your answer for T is 14.46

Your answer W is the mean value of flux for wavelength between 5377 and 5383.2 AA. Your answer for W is 13.4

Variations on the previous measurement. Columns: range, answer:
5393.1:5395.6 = 12.5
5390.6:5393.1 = 13.9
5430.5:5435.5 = 12.9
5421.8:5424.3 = 13.4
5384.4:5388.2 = 13.5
